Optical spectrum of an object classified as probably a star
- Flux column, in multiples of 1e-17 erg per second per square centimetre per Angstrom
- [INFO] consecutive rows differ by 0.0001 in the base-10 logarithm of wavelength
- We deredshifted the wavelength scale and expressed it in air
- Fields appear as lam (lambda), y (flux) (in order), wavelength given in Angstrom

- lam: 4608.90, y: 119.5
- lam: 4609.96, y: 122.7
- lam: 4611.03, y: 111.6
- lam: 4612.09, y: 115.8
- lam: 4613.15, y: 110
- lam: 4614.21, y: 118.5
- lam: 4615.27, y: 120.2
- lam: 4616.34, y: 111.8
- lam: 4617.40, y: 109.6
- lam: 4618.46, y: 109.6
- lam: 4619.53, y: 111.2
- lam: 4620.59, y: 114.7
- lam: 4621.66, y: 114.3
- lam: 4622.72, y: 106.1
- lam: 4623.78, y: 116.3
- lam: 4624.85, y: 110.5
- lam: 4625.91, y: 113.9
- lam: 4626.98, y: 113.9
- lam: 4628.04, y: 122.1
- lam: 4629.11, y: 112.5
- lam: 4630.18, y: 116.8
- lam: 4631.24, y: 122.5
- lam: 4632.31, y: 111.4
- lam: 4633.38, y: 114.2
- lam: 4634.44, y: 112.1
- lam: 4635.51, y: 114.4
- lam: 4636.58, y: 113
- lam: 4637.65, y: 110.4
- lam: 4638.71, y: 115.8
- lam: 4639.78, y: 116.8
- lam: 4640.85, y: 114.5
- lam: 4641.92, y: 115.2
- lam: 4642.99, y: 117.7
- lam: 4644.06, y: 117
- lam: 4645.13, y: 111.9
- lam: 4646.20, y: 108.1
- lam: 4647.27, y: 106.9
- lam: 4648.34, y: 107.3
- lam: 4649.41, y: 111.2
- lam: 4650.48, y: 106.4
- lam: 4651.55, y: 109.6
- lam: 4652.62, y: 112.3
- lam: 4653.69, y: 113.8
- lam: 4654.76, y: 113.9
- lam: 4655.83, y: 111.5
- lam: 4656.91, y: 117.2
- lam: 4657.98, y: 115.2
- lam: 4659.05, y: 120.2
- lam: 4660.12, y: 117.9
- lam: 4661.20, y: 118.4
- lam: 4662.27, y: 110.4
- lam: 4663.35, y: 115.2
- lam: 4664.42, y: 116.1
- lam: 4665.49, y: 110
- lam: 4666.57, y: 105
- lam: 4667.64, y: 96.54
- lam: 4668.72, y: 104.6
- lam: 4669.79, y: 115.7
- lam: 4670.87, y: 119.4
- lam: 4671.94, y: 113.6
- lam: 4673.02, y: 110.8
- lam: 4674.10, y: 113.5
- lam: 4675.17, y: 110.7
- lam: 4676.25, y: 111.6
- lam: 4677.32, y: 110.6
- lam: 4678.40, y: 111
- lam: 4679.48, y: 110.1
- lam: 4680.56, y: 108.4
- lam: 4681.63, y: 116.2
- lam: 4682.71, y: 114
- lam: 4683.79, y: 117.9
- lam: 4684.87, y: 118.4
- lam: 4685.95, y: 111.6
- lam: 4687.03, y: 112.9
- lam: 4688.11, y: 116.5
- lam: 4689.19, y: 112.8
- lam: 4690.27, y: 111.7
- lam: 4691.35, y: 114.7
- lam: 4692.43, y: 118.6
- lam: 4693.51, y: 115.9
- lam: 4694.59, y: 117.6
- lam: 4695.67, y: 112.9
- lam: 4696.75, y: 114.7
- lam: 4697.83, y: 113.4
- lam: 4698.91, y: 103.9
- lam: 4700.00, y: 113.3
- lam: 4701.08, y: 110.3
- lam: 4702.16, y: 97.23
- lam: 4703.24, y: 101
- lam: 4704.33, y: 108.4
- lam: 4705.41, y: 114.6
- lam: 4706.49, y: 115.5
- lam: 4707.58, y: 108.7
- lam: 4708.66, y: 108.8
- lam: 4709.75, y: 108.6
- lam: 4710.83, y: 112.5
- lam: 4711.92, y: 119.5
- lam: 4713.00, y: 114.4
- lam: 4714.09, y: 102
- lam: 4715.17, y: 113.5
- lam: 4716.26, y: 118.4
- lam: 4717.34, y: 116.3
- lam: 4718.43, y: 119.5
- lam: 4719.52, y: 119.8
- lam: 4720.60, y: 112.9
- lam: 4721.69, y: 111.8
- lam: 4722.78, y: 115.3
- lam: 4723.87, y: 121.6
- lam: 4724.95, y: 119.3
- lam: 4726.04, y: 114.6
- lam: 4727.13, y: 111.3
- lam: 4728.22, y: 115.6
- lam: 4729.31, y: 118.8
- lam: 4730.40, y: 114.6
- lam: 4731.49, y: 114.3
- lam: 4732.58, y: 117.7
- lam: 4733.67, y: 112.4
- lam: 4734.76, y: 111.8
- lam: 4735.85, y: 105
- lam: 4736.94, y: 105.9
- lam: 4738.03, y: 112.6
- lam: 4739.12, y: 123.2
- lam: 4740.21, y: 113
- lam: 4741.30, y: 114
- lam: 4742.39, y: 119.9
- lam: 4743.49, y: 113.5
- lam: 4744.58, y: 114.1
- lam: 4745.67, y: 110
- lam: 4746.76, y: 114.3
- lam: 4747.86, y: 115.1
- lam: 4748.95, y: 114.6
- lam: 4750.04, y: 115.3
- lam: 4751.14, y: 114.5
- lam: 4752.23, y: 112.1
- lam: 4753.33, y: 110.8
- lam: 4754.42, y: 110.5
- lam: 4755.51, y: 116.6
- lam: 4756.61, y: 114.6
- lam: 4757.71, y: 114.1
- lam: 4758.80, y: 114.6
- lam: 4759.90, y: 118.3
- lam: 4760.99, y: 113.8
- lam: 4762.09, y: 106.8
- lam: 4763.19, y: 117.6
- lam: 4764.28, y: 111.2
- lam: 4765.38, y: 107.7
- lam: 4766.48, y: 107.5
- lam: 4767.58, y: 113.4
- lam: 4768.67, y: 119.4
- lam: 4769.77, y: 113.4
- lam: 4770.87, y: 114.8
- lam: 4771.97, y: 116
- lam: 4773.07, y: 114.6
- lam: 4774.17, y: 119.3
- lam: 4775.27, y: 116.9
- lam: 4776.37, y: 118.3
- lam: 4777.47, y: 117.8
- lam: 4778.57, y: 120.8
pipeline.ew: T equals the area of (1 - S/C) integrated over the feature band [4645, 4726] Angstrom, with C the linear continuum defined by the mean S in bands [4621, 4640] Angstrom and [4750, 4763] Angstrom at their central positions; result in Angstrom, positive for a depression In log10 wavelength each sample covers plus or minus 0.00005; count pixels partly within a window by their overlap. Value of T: 0.9 Angstrom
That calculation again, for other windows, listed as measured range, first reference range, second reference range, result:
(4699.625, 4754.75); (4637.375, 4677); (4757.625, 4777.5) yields 0.3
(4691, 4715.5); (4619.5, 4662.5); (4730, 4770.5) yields 0.5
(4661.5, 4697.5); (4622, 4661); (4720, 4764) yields 0.3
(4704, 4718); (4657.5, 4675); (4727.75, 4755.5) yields 0.1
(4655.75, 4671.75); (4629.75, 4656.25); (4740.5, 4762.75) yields 0.0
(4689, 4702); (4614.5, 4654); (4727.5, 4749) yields 0.1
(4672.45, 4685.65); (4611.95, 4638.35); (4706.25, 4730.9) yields 0.2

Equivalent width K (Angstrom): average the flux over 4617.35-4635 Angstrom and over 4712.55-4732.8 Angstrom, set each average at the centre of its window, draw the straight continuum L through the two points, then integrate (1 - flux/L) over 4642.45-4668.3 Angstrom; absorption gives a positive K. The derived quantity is 0.5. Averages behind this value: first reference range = 114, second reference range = 115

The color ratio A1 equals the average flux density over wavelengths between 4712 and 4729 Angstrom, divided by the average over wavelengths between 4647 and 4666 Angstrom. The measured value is 1.02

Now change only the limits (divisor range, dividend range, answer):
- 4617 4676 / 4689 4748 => 1.00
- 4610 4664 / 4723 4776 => 1.00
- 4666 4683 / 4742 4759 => 1.03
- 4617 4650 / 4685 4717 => 0.99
